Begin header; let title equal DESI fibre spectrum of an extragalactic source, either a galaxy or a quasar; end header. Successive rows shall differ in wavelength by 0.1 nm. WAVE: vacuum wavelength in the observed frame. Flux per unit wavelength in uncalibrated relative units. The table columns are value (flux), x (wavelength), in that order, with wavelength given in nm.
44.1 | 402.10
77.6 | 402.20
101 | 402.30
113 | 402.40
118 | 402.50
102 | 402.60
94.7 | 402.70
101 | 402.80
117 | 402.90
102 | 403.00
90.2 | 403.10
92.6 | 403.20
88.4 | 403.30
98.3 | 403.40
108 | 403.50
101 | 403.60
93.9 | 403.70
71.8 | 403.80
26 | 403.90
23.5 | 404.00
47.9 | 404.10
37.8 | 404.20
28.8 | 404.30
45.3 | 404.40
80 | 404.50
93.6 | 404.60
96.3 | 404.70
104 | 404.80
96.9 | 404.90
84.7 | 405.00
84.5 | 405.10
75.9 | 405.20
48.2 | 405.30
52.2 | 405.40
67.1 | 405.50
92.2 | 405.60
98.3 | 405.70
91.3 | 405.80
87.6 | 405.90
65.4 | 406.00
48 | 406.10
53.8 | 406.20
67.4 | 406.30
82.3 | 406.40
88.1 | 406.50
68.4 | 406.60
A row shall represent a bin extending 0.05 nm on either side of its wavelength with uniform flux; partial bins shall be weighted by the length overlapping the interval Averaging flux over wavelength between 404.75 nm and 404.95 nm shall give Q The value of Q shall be 100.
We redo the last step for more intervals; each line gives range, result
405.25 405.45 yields 50.2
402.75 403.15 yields 103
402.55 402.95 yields 104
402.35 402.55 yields 115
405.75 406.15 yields 73.1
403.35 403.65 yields 102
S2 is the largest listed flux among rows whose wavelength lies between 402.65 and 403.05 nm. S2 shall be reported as 117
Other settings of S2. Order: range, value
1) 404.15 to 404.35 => 37.8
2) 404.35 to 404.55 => 80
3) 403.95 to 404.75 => 96.3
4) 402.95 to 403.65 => 108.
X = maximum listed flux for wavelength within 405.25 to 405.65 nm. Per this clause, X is 92.2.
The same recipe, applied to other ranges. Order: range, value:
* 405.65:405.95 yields 98.3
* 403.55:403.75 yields 101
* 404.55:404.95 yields 104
